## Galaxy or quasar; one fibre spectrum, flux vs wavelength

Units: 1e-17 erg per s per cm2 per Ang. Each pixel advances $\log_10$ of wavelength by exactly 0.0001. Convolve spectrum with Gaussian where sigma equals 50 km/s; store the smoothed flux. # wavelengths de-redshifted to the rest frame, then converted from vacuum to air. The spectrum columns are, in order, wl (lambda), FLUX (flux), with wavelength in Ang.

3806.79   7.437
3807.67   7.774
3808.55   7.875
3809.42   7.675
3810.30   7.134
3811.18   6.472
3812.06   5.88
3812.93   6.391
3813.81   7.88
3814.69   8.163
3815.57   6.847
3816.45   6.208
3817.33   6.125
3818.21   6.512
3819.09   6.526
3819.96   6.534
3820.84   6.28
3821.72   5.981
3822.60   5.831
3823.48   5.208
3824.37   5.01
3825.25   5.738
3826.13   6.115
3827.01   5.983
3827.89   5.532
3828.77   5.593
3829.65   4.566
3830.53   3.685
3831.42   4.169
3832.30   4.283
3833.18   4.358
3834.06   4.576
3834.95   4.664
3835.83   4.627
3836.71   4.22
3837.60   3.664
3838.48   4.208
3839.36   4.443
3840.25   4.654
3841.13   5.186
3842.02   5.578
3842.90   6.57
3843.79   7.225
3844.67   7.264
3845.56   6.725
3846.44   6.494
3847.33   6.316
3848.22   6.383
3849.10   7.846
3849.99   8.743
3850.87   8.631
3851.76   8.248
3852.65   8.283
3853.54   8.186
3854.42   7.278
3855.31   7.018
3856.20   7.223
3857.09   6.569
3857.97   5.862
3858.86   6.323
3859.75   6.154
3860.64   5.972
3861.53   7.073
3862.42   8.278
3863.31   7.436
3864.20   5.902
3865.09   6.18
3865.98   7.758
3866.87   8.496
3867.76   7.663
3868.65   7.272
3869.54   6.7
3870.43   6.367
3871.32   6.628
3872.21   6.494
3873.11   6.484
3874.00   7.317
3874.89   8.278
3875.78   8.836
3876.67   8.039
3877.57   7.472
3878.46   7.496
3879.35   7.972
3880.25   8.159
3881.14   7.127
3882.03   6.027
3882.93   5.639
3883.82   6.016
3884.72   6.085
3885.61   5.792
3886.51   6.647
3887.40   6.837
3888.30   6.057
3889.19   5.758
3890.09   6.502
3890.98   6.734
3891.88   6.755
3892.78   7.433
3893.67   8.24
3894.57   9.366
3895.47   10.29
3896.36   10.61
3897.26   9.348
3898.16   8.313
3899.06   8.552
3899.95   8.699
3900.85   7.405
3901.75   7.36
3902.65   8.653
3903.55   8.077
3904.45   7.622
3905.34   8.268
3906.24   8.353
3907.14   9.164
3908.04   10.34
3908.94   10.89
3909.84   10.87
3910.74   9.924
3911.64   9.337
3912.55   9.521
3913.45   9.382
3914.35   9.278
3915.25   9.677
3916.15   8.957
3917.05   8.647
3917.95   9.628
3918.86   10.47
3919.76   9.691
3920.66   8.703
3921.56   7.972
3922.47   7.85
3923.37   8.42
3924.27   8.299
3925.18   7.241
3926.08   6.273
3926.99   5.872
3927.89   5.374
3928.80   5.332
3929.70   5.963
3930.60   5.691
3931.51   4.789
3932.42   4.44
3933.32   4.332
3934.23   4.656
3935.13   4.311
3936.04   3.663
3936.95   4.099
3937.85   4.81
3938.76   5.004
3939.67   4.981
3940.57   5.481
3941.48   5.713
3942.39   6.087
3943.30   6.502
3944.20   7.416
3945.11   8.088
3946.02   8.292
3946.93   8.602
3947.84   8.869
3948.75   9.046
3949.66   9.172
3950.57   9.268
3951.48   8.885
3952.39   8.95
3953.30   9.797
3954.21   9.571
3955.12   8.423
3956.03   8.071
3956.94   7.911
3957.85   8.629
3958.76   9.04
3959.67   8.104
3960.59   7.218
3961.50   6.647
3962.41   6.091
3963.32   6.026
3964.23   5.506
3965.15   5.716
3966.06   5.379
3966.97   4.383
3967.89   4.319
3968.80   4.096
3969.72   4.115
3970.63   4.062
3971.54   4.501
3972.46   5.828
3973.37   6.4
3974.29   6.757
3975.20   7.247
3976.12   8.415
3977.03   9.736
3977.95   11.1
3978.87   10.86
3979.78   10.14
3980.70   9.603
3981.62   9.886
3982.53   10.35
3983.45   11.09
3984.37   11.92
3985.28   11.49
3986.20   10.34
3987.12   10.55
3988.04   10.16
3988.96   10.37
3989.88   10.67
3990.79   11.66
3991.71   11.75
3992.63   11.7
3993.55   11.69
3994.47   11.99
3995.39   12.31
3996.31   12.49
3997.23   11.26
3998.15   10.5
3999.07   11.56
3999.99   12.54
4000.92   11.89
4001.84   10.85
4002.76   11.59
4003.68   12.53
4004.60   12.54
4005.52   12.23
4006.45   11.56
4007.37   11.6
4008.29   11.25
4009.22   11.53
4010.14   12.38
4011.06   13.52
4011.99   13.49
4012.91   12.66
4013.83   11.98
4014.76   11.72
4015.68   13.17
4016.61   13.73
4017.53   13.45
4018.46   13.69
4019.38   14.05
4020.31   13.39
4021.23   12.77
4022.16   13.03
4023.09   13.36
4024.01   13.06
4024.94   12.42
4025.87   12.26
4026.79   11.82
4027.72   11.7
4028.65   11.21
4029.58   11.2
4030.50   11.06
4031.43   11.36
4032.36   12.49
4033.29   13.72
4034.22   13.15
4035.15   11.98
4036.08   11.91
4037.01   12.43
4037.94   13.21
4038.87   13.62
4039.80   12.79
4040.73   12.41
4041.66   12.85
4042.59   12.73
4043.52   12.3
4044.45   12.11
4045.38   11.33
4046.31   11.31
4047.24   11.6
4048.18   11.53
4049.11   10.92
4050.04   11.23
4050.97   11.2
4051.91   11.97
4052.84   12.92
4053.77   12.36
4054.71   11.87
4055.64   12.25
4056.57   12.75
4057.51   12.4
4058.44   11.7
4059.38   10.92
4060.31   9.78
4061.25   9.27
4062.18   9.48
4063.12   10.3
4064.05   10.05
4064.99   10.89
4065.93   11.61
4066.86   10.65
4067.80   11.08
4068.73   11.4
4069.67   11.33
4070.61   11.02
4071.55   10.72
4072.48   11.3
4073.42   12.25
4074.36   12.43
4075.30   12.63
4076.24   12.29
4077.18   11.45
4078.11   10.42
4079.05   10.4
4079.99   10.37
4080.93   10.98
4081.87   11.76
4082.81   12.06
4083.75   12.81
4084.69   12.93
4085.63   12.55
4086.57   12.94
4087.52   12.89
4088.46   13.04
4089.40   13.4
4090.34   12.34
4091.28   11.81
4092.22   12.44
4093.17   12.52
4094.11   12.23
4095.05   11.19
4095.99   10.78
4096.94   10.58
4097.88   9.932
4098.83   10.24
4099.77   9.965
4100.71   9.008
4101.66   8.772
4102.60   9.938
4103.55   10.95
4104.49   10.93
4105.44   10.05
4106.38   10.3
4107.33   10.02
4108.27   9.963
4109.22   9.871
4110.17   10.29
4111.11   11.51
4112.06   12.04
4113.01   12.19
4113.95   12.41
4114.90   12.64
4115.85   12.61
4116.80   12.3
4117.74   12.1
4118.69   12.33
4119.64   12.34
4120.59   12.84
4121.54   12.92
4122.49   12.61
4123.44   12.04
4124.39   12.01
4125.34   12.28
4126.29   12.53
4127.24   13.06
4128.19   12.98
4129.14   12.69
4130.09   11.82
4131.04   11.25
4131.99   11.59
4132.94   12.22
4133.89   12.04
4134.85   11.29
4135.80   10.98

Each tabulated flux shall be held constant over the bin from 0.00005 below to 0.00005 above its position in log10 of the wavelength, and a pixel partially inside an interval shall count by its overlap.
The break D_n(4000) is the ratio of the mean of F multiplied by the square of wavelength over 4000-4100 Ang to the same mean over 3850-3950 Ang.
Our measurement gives 1.73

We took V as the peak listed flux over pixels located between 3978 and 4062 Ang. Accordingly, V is 14.05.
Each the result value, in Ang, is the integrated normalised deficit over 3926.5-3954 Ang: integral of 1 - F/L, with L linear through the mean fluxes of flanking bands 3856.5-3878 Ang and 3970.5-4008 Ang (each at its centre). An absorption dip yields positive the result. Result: 8.00 Ang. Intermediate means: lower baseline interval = 7.07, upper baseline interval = 10.4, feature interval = 6.48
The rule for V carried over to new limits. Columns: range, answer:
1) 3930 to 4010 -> 12.54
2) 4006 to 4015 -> 13.52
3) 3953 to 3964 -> 9.797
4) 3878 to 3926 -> 10.89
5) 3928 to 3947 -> 8.602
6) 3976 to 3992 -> 11.92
